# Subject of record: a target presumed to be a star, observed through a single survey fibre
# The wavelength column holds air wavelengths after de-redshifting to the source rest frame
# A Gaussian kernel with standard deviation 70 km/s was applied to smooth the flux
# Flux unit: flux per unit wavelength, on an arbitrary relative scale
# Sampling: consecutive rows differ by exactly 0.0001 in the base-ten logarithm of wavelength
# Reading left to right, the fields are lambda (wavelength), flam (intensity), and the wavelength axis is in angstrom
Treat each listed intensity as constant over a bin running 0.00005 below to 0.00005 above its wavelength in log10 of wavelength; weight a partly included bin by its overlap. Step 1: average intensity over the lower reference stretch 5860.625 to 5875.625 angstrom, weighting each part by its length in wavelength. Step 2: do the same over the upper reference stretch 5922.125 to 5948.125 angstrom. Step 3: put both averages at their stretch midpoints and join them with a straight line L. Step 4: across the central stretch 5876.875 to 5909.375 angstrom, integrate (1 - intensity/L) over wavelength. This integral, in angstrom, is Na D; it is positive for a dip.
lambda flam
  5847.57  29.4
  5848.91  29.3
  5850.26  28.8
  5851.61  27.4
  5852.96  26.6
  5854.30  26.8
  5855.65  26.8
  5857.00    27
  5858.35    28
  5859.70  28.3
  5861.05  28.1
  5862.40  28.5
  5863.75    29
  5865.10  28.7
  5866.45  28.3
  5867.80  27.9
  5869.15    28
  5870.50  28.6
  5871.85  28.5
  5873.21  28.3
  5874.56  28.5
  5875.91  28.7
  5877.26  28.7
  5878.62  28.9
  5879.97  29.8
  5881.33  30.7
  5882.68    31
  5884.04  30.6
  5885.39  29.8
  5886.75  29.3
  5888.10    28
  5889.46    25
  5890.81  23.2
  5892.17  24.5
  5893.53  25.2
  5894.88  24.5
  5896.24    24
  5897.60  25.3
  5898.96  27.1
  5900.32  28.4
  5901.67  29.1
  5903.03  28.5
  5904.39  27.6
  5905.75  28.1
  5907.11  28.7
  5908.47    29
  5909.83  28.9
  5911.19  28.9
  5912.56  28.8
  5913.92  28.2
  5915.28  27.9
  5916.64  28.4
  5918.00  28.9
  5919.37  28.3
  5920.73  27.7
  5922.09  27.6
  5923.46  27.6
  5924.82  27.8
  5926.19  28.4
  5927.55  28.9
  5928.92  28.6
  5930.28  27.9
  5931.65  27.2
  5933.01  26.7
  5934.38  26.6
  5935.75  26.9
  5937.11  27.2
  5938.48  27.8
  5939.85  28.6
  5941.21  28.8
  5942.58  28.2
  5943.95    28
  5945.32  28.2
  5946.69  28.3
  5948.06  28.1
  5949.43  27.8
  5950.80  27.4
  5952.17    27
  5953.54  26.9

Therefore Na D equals 0.6 angstrom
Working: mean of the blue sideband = 28.4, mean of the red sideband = 27.9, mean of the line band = 27.7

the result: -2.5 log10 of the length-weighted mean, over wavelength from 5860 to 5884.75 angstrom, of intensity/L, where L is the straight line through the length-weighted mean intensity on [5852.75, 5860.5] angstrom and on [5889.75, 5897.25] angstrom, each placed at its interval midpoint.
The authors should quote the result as -0.11 mag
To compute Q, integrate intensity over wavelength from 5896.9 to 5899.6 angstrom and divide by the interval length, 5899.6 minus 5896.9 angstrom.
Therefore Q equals 26.1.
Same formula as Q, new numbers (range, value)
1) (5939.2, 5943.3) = 28.6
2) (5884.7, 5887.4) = 29.6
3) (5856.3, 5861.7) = 27.8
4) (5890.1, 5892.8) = 23.9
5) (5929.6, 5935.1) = 27.1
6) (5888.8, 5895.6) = 24.5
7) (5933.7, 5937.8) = 26.9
